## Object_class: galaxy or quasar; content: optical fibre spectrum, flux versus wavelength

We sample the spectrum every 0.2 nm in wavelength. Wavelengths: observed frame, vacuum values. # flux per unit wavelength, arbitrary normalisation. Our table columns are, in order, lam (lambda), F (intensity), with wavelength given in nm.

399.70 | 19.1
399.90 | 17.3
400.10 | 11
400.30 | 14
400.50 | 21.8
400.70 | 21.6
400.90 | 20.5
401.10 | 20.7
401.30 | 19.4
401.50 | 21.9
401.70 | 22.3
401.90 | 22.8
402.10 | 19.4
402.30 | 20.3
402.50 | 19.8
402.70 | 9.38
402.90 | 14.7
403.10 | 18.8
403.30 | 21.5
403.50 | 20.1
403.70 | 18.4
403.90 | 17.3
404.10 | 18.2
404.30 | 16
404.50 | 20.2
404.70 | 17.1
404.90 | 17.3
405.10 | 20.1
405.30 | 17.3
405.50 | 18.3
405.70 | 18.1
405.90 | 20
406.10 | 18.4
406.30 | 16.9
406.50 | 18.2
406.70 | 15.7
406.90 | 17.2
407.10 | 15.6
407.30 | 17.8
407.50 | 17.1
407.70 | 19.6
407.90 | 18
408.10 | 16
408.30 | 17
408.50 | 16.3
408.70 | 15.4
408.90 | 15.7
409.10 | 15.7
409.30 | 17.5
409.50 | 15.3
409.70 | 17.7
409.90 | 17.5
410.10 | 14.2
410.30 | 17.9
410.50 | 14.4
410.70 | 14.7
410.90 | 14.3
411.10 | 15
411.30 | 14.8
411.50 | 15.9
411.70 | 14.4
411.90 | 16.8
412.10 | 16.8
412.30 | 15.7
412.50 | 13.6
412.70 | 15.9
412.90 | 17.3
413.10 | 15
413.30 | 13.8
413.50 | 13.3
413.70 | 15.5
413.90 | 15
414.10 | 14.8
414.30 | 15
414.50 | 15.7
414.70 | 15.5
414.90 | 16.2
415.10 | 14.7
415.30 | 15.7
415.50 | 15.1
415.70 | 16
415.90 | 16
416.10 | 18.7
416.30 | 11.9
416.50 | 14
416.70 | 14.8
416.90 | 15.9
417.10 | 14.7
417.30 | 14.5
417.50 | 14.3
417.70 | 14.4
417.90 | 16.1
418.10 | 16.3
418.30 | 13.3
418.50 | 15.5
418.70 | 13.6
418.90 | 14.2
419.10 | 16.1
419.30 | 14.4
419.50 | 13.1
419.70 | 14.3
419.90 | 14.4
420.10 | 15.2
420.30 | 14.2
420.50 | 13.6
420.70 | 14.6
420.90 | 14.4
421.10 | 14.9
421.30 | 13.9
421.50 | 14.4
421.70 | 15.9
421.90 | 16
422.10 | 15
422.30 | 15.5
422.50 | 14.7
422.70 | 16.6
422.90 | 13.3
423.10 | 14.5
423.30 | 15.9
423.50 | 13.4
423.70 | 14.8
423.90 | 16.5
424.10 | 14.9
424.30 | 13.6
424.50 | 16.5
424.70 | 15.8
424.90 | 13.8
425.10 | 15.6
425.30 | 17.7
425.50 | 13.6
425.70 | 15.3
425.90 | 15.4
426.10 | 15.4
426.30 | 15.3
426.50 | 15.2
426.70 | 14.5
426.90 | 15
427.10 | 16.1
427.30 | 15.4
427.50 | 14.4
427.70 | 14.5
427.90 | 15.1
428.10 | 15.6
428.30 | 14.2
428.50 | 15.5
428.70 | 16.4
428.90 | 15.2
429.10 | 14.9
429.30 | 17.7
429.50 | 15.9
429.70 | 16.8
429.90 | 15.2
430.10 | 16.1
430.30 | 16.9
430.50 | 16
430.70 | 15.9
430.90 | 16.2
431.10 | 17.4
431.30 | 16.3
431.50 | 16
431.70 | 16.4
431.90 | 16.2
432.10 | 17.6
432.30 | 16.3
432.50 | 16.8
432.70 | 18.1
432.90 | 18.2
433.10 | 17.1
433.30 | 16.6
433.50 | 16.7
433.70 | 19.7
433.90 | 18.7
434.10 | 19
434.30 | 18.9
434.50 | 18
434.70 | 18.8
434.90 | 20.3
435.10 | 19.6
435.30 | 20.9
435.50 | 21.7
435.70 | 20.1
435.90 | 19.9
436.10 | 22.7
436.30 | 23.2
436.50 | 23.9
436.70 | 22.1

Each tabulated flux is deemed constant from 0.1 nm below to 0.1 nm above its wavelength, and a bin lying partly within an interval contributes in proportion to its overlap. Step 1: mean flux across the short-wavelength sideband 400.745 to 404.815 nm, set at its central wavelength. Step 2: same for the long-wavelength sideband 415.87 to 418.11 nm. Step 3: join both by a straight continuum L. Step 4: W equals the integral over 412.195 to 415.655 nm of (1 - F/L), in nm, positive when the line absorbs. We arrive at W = 0.16 nm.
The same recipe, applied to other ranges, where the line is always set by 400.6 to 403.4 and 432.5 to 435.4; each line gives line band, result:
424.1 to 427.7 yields 0.691 nm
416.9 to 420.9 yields 0.927 nm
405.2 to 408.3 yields 0.283 nm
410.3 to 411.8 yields 0.331 nm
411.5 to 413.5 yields 0.396 nm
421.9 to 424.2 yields 0.466 nm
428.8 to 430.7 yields 0.265 nm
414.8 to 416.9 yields 0.413 nm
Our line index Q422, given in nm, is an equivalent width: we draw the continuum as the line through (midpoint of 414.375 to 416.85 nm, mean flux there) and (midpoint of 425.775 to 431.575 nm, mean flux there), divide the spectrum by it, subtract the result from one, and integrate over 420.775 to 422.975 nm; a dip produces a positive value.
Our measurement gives 0.076 nm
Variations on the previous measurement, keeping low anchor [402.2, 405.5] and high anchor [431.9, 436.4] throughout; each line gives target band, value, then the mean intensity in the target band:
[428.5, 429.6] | 0.17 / 16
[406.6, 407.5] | 0.07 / 16.6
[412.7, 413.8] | 0.19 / 15.1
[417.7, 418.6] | 0.16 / 15.2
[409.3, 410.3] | 0.09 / 16.5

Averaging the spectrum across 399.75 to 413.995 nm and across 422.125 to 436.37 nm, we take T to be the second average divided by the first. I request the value 1.0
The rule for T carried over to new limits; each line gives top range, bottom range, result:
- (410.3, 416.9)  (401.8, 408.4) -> 0.85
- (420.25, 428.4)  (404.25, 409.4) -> 0.86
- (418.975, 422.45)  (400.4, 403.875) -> 0.75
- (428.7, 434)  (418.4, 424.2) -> 1.13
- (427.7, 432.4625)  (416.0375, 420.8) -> 1.10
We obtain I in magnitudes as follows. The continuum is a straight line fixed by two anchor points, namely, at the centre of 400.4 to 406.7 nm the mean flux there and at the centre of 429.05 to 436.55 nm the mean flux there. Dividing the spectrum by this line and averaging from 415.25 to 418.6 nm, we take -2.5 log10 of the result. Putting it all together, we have 0.22 mag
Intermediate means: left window 18.9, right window 18.1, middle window 15.1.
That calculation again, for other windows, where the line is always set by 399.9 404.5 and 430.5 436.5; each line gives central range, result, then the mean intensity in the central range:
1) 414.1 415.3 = 0.203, 15.4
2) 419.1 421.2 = 0.274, 14.4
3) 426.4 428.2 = 0.220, 15.1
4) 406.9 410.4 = 0.114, 16.7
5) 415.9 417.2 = 0.225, 15.1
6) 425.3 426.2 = 0.210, 15.2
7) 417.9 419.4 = 0.240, 14.9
